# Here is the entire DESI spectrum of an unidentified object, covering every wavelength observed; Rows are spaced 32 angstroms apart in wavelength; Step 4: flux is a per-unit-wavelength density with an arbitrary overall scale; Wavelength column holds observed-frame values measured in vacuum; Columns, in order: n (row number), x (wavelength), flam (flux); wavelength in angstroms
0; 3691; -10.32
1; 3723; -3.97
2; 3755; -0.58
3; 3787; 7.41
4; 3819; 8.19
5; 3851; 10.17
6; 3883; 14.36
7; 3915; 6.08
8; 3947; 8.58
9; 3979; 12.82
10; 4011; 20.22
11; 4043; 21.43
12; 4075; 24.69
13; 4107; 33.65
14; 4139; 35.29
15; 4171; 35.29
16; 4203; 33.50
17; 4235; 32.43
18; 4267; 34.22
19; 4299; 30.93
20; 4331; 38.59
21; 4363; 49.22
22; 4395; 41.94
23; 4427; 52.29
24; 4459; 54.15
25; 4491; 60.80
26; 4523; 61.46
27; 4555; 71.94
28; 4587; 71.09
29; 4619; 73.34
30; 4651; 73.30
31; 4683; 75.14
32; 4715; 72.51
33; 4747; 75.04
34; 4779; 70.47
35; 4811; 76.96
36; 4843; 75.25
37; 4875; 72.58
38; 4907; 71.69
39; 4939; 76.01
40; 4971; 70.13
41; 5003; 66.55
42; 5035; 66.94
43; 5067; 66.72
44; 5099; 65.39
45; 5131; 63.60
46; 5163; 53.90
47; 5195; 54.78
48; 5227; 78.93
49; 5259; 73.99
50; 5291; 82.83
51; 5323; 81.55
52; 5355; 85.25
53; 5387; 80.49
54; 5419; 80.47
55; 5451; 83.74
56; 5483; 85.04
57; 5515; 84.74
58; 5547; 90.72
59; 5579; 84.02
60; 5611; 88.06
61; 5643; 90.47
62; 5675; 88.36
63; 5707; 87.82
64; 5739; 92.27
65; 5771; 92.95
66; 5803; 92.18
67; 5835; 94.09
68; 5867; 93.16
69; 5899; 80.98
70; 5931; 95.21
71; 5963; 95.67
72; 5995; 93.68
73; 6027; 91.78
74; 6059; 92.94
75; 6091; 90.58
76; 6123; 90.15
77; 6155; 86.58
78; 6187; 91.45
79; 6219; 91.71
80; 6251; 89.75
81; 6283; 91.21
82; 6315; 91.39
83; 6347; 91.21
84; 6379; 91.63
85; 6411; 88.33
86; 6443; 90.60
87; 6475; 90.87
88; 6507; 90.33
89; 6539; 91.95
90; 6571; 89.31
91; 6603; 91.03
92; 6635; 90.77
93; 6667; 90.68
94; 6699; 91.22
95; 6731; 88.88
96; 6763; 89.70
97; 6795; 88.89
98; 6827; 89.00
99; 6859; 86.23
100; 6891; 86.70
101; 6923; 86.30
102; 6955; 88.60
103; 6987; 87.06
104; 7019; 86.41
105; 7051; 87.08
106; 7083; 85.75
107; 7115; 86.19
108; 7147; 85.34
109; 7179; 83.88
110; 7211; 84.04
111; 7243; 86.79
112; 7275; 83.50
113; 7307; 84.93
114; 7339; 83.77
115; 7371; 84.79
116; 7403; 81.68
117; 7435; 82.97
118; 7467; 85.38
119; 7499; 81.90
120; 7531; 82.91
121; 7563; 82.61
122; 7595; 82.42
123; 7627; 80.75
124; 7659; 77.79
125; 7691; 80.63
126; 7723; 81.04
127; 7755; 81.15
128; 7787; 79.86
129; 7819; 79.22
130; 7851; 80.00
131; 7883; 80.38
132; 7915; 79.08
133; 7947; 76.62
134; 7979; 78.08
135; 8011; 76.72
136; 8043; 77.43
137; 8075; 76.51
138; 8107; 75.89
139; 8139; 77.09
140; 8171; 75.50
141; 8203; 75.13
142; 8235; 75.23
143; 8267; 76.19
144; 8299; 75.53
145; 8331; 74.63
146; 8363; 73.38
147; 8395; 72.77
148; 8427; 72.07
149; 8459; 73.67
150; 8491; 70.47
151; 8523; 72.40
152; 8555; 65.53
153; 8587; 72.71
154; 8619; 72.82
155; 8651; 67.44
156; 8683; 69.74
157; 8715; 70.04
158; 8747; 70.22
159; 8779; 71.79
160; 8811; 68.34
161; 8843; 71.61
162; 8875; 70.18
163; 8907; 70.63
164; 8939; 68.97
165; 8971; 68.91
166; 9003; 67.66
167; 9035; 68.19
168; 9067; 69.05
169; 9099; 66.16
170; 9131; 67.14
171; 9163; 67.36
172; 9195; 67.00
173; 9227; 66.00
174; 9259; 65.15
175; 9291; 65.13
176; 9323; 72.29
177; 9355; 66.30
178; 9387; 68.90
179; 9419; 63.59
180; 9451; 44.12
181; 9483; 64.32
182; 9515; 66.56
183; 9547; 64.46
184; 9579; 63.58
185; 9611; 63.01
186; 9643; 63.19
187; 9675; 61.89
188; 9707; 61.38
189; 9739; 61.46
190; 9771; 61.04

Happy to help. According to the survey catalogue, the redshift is 0.00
